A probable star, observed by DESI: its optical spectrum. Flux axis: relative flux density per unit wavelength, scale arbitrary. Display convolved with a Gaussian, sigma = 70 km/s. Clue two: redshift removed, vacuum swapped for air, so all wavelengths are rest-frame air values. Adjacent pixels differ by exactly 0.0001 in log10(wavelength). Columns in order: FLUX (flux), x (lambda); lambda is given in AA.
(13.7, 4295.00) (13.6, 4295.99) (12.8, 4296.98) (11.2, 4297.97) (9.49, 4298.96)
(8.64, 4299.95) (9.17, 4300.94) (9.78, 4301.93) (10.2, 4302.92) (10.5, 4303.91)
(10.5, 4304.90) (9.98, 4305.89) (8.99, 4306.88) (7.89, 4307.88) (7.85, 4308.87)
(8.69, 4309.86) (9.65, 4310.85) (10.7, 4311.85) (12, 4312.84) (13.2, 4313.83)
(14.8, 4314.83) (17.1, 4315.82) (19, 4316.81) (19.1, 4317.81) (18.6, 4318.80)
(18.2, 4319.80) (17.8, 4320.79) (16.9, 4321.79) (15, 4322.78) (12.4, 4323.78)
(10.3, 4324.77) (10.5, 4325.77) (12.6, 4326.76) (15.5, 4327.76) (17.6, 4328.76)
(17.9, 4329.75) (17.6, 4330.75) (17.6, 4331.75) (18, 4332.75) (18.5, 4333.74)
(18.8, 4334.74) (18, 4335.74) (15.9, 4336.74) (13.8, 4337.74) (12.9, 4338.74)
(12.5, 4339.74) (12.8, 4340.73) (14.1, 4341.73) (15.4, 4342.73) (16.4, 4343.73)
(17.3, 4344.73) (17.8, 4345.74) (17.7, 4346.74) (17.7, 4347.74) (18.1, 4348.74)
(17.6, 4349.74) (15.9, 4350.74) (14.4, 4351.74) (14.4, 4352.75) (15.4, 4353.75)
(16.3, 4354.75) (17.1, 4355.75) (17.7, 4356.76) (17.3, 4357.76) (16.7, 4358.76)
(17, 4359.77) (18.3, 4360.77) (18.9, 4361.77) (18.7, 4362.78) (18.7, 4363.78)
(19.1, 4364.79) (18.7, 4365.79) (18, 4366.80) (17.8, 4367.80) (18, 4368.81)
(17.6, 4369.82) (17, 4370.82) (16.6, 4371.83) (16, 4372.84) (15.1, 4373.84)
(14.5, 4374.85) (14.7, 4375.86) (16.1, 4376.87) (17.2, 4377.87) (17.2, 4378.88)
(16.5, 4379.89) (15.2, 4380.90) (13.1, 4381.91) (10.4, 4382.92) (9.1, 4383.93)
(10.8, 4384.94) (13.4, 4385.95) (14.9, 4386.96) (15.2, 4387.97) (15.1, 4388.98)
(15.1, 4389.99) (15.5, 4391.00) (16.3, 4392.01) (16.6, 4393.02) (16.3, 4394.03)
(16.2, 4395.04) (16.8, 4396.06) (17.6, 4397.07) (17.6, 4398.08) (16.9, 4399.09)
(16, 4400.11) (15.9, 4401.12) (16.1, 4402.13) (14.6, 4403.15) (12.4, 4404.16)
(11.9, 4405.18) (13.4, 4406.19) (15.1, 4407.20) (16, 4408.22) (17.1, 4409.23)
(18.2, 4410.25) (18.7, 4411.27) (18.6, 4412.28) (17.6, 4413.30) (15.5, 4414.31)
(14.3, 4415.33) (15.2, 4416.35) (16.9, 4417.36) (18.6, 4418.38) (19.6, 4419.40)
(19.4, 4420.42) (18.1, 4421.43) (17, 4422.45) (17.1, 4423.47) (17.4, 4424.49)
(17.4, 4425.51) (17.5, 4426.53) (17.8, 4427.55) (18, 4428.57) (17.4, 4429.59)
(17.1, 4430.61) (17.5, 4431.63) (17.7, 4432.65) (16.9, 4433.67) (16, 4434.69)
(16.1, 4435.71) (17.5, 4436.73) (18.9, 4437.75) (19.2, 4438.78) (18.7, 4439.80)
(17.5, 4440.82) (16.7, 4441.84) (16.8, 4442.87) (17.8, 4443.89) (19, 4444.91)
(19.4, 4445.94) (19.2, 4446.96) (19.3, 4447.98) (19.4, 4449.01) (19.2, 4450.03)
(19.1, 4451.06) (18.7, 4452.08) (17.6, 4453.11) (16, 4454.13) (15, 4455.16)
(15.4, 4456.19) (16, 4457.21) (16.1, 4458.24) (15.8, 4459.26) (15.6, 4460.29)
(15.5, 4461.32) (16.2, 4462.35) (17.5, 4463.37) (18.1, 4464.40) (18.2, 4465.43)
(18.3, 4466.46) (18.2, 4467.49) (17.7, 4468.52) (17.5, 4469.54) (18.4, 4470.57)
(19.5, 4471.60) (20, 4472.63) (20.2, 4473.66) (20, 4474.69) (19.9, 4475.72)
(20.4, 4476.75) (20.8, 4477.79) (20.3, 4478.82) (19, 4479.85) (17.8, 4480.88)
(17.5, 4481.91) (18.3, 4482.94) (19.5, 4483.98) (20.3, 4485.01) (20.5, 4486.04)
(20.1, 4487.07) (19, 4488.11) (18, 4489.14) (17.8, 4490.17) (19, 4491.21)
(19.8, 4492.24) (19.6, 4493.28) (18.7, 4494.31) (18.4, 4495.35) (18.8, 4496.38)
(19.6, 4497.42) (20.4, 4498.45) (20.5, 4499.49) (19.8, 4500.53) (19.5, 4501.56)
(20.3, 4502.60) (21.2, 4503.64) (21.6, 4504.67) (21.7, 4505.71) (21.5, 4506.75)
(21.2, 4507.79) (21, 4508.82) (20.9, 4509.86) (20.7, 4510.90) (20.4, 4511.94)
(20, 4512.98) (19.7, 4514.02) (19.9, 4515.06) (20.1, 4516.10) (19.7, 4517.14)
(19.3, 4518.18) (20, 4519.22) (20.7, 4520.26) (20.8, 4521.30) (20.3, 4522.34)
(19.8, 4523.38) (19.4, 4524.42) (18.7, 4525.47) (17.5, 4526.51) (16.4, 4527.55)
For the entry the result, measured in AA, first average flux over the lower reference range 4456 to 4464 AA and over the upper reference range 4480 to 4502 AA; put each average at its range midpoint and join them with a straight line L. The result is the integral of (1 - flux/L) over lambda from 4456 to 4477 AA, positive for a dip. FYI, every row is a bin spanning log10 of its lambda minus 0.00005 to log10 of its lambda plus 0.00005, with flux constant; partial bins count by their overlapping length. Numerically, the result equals -1.4 AA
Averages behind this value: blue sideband 16.1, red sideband 19.2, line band 17.8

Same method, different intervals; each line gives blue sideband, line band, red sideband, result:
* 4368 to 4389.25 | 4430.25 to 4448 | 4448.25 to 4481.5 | -0.7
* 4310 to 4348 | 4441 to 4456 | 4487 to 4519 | 0.4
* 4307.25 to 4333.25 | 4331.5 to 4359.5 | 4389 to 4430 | -2.3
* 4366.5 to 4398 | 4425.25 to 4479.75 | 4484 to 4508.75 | 0.8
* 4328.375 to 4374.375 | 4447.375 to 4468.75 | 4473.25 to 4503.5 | 1.8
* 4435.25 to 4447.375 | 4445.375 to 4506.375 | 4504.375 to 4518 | 1.8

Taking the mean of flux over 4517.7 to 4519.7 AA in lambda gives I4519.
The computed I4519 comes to 19.7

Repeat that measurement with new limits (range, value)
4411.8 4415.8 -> 16.5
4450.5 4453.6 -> 18.5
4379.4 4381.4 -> 15.8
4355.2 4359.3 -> 17.2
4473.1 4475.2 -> 20.1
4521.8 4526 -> 19.5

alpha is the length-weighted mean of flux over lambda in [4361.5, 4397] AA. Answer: 15.9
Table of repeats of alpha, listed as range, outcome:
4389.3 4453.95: 17.1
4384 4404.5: 15.4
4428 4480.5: 18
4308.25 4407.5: 15.6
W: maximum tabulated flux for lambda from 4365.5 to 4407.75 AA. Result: 18.7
